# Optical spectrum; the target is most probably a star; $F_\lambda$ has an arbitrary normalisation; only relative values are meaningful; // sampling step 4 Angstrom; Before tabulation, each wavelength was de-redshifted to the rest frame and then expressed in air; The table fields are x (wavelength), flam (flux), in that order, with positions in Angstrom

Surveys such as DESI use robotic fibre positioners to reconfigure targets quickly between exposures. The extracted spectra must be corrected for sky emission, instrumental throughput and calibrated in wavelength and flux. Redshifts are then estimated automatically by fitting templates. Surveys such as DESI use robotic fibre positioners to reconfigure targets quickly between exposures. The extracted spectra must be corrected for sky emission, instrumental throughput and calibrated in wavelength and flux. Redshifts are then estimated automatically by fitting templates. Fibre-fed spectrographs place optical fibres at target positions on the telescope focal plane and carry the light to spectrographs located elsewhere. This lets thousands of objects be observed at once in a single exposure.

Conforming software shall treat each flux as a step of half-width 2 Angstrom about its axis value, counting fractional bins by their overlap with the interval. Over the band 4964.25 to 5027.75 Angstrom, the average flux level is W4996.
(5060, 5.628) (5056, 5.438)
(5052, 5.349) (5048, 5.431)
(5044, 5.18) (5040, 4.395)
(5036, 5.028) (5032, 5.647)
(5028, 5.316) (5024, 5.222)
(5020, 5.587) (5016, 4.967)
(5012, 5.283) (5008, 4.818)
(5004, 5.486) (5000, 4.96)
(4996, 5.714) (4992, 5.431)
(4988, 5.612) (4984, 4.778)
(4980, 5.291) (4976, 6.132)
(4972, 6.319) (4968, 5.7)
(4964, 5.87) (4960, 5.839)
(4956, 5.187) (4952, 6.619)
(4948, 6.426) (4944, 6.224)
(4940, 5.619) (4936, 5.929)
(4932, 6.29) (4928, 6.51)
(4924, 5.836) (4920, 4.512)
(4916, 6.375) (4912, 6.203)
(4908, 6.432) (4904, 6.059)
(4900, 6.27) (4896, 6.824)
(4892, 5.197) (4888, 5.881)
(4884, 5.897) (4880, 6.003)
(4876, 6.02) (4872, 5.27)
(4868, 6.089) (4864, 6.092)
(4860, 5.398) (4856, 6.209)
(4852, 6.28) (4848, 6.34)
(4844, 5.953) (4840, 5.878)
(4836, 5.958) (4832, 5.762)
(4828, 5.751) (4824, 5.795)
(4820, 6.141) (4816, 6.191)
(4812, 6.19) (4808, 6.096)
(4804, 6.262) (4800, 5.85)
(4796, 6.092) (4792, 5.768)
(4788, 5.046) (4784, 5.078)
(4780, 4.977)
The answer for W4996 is 5.43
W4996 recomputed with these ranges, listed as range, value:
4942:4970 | 5.98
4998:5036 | 5.24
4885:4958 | 6.02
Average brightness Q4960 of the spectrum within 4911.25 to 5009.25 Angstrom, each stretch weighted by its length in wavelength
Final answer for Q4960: 5.75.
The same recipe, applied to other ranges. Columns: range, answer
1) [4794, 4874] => 5.98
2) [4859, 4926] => 5.91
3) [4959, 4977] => 5.97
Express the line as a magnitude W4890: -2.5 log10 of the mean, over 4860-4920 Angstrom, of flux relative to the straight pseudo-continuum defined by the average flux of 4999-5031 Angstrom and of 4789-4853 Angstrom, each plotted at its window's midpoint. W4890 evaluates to -0.05 mag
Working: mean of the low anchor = 6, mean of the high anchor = 5.23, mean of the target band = 5.97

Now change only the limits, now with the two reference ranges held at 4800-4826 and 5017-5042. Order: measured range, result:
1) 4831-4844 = 0.02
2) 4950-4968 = -0.07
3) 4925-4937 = -0.12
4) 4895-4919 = -0.10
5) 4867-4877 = 0.02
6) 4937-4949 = -0.09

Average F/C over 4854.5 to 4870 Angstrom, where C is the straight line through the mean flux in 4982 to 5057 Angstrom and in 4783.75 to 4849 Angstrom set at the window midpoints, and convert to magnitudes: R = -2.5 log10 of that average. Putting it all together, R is -0.03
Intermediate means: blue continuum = 5.91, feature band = 5.94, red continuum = 5.24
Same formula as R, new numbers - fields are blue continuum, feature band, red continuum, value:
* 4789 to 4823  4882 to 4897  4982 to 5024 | -0.035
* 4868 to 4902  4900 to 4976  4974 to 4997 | -0.058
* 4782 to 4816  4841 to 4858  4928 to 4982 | -0.055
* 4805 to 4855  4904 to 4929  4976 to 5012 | -0.058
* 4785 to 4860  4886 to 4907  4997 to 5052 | -0.073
